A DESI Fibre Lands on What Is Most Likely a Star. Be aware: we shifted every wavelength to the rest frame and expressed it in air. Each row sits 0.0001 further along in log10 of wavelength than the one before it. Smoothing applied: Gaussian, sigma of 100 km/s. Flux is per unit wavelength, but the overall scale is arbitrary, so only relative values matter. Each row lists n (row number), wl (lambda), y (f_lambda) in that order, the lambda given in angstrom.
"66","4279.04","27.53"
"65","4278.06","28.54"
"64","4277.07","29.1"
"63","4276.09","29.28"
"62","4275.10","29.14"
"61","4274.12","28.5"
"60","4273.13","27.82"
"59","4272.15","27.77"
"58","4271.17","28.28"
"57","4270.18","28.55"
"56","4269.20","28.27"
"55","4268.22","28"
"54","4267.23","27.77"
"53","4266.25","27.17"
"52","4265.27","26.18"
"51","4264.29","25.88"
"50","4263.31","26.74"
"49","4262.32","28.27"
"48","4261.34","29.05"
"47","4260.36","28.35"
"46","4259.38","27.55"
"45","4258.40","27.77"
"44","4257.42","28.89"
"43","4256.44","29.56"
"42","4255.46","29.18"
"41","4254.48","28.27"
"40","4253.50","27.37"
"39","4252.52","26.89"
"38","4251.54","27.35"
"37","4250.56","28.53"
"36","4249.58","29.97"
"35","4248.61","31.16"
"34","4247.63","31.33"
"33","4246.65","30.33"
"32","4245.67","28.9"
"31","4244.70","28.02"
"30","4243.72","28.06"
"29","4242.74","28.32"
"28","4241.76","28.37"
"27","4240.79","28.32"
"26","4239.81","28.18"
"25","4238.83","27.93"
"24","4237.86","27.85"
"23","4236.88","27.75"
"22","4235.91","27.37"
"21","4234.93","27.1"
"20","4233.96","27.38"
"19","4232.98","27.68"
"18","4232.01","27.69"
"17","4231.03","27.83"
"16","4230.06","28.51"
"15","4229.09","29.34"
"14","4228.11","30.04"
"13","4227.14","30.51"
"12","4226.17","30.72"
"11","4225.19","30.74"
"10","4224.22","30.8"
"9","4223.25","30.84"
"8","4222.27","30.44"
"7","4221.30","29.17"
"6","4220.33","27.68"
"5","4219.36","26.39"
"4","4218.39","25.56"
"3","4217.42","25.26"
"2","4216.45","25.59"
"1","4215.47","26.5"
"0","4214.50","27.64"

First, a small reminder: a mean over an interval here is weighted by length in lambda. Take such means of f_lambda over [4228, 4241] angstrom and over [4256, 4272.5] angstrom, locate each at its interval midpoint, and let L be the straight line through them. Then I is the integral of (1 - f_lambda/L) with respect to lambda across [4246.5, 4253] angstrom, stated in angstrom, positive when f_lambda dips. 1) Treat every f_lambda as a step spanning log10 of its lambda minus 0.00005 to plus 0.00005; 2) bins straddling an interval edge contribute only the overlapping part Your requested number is -0.3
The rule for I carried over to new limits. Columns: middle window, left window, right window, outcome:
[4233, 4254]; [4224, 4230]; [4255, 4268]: 0.5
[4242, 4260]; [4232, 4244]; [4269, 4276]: -0.4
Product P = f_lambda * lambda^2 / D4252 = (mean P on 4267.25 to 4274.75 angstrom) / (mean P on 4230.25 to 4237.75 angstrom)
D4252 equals 1.04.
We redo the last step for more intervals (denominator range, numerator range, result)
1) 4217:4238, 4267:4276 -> 1.01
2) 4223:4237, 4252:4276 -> 0.98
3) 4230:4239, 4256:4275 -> 1.02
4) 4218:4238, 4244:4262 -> 1.02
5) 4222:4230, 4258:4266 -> 0.92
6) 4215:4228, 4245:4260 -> 1.03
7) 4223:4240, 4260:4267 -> 0.97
